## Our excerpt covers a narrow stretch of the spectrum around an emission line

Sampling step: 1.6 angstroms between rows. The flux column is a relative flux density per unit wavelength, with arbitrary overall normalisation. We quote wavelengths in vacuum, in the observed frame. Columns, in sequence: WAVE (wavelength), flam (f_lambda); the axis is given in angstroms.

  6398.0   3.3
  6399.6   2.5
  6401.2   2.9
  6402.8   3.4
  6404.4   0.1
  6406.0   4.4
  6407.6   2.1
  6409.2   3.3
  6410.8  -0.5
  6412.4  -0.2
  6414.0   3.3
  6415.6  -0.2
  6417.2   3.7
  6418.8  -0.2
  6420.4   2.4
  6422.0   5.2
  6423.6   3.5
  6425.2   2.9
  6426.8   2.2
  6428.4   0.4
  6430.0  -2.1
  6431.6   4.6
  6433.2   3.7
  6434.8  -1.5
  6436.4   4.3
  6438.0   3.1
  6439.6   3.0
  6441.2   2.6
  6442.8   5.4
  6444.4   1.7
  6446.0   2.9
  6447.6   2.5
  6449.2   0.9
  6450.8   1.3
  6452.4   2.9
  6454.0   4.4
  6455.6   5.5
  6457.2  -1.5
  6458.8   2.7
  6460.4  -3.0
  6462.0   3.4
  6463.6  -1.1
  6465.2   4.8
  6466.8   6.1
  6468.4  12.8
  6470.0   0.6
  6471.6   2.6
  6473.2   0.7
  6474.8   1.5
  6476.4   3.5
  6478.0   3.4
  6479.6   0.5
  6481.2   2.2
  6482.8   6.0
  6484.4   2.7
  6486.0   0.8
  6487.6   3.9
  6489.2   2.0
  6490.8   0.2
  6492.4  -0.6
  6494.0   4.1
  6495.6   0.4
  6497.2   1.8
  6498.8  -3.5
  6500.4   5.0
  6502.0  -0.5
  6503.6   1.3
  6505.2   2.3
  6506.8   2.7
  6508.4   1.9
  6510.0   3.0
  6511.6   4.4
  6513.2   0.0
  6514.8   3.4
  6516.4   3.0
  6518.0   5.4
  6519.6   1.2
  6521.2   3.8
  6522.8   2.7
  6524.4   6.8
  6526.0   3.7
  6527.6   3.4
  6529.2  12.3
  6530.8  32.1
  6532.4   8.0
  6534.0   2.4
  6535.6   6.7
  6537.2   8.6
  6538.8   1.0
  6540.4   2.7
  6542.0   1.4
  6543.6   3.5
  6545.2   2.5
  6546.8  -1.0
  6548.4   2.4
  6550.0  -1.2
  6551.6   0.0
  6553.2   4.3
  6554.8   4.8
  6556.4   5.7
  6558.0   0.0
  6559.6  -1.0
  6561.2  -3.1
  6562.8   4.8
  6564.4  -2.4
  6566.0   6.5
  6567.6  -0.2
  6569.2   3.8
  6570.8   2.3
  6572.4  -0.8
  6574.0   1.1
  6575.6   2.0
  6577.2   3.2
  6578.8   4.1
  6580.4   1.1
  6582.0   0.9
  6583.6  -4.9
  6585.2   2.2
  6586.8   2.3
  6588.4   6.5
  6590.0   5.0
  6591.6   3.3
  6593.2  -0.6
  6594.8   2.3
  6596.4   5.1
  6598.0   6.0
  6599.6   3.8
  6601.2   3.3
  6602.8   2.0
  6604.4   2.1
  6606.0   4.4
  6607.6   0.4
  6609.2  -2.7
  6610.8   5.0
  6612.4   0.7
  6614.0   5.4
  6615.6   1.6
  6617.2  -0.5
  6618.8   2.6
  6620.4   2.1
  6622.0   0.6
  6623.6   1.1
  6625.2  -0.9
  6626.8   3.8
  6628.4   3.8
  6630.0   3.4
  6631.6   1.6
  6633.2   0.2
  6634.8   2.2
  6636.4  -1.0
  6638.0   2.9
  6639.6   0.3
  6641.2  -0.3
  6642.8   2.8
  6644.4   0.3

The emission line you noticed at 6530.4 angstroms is [O III] 5007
